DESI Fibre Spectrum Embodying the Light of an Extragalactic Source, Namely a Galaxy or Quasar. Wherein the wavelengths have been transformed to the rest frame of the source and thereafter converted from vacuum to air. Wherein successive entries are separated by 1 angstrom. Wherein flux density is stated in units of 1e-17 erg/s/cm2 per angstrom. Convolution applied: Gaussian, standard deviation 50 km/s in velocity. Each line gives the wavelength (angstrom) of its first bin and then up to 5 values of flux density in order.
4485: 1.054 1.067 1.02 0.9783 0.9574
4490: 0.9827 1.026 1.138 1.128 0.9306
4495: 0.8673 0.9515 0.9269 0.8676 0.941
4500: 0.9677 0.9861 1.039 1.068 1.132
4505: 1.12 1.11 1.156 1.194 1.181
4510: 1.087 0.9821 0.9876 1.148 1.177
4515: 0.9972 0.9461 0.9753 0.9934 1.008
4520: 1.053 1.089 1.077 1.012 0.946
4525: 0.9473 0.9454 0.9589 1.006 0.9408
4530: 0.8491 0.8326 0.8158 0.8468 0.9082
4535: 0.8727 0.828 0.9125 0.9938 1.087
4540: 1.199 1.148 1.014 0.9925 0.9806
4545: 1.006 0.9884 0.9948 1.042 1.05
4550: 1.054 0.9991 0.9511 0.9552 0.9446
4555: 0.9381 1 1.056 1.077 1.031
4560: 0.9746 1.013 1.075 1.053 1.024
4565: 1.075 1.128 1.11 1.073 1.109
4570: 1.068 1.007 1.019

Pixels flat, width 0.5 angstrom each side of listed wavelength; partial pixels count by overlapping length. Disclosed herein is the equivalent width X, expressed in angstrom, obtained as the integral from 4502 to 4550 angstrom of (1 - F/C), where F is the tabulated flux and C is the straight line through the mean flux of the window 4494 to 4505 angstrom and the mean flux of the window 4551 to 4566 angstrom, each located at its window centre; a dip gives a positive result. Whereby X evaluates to -0.9 angstrom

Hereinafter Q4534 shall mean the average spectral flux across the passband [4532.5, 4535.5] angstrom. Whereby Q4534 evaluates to 0.876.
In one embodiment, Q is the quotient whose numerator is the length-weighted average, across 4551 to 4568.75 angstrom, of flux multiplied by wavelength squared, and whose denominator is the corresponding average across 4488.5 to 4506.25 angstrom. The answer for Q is 1.1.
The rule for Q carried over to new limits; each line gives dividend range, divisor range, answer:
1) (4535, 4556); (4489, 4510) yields 0.99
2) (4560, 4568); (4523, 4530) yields 1.13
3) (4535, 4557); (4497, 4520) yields 0.97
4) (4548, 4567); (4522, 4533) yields 1.12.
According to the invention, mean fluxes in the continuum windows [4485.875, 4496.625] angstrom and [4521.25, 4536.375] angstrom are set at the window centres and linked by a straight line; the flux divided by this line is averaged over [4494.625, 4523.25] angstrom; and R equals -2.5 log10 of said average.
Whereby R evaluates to -0.08 mag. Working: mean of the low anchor 1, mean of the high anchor 0.923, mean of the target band 1.04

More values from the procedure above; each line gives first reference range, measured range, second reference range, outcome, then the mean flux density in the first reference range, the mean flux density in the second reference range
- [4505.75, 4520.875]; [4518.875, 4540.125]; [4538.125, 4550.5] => 0.11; 1.07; 1.04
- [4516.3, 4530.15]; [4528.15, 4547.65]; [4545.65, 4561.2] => 0.04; 0.989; 1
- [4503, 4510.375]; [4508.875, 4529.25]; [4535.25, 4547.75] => 0.07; 1.14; 1.01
